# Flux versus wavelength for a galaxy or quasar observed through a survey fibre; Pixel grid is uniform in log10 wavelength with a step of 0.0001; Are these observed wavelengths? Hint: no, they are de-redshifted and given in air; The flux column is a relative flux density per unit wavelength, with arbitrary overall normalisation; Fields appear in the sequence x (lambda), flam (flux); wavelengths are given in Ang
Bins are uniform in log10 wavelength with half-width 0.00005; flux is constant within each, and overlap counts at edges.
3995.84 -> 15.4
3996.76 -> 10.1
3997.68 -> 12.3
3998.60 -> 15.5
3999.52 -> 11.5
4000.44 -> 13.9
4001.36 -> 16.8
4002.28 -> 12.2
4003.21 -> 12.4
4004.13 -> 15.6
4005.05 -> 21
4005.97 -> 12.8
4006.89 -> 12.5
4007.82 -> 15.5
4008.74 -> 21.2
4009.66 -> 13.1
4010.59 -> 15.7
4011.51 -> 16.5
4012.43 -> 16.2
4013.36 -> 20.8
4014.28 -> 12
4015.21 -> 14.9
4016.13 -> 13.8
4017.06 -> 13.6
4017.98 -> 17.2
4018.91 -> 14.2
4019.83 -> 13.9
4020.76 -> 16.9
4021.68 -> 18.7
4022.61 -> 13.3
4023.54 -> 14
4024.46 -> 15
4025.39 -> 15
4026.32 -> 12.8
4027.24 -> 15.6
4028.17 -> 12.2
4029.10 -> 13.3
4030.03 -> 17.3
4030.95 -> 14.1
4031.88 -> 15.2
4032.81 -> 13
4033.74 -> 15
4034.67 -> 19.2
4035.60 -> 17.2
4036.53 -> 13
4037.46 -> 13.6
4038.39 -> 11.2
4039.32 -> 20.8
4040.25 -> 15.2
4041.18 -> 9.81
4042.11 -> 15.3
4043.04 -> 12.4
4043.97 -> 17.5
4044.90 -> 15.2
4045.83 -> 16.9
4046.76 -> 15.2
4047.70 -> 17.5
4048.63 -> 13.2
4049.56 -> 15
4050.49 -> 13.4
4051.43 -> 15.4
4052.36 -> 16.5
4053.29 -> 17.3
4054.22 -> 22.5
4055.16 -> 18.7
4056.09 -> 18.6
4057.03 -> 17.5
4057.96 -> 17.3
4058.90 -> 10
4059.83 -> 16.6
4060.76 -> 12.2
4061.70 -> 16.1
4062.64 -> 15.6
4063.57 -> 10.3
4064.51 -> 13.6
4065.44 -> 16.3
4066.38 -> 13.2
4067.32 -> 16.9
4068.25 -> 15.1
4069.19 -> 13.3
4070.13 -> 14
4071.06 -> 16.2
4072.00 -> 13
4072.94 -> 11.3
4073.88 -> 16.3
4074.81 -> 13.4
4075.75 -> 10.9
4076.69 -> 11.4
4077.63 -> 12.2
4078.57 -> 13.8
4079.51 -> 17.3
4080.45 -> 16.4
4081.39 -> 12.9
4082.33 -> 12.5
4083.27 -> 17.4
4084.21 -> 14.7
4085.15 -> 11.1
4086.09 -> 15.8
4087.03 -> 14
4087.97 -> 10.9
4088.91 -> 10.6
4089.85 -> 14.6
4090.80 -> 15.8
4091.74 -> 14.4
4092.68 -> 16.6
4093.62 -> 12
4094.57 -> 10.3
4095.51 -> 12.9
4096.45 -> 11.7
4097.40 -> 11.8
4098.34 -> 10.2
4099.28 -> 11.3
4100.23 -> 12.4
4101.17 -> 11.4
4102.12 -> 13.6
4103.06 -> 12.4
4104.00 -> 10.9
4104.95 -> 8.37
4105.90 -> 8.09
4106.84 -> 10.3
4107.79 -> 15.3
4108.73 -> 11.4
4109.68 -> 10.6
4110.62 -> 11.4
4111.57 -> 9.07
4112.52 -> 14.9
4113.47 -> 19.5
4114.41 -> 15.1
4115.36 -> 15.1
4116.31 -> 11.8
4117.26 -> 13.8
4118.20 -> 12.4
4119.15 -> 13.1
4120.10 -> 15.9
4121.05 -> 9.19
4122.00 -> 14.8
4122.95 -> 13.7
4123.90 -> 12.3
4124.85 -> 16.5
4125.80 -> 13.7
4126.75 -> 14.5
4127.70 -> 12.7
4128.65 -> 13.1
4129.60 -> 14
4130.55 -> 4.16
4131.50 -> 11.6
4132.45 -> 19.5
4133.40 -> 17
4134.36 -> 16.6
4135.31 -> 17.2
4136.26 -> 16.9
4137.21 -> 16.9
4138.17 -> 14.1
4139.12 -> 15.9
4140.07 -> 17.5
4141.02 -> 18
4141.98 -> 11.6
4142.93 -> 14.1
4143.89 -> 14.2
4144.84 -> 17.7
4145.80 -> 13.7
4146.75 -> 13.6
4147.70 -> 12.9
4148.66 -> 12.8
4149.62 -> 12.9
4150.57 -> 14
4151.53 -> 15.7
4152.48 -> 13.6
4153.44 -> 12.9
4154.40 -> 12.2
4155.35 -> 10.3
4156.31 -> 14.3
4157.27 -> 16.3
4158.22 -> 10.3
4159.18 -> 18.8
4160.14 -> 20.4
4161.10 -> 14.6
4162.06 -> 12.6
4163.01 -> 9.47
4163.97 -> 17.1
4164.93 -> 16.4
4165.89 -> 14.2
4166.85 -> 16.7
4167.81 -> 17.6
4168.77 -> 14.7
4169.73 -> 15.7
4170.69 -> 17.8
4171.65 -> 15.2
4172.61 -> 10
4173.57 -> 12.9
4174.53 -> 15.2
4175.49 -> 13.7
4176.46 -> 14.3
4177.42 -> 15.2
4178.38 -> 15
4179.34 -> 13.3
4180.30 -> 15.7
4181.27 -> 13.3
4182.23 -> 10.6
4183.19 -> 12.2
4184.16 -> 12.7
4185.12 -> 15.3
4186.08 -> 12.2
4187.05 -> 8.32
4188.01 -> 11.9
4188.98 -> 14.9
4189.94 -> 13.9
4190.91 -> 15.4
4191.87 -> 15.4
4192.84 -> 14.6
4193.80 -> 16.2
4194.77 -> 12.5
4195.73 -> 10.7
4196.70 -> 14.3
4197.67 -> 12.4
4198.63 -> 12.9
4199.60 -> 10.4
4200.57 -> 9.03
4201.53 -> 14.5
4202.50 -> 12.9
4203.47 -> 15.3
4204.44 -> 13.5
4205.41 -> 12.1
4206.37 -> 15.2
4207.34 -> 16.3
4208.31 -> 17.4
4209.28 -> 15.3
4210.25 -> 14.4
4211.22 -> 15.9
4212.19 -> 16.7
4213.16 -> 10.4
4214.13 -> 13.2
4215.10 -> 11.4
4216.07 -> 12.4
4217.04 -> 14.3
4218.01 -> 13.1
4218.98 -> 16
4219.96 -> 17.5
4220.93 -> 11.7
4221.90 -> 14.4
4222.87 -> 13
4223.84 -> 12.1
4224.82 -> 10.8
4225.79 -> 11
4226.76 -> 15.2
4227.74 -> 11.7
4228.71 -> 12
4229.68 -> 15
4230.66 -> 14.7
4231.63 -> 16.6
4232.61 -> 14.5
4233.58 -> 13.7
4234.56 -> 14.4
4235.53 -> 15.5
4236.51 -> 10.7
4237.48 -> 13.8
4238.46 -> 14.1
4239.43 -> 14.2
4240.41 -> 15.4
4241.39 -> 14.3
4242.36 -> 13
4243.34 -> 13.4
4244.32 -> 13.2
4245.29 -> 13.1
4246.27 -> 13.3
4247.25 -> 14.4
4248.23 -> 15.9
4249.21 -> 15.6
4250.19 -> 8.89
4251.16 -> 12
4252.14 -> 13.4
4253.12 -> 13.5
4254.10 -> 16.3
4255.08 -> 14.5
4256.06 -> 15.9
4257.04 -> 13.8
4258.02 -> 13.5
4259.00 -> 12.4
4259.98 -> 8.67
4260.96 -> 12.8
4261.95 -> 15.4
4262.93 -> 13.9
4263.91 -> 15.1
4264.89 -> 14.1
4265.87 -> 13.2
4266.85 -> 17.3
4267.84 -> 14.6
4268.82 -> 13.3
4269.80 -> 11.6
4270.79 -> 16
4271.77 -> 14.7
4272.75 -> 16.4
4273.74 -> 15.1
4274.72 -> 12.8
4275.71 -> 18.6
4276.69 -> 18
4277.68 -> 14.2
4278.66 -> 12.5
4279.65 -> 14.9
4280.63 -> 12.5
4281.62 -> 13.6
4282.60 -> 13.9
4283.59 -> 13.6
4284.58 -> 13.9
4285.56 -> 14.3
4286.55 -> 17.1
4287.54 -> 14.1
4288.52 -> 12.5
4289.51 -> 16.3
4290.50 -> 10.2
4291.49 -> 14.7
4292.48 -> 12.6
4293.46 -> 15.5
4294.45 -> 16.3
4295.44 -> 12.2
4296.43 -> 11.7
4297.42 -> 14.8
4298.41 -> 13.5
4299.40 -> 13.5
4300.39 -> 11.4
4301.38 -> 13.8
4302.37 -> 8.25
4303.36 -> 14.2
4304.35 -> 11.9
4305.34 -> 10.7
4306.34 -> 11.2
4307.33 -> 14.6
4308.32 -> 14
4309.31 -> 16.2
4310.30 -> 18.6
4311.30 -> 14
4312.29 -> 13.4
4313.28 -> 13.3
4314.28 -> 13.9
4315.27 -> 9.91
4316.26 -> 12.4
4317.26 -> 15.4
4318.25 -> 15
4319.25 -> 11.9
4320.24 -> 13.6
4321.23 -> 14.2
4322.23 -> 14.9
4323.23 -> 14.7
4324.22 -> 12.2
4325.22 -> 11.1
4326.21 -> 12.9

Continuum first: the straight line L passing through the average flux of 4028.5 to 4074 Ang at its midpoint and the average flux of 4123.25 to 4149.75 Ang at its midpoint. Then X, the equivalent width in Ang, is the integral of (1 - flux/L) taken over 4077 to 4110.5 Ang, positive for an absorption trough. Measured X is 4.8 Ang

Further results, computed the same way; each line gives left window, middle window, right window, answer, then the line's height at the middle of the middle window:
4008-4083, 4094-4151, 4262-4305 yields 5.1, 14.7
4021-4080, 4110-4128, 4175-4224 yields 0.9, 14.3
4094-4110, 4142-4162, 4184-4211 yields -2.6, 12.5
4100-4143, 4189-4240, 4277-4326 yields -0.8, 13.5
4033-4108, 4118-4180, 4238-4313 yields -1.7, 14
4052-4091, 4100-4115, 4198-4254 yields 2.3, 14.4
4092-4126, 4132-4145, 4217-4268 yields -3.4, 12.9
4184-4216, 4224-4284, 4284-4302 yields -1.1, 13.7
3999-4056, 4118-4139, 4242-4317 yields 0.8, 14.7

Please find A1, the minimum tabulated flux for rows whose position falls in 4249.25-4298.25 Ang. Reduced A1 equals 8.67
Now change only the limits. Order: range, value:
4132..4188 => 8.32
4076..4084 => 11.4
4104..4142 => 4.16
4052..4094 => 10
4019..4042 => 9.81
